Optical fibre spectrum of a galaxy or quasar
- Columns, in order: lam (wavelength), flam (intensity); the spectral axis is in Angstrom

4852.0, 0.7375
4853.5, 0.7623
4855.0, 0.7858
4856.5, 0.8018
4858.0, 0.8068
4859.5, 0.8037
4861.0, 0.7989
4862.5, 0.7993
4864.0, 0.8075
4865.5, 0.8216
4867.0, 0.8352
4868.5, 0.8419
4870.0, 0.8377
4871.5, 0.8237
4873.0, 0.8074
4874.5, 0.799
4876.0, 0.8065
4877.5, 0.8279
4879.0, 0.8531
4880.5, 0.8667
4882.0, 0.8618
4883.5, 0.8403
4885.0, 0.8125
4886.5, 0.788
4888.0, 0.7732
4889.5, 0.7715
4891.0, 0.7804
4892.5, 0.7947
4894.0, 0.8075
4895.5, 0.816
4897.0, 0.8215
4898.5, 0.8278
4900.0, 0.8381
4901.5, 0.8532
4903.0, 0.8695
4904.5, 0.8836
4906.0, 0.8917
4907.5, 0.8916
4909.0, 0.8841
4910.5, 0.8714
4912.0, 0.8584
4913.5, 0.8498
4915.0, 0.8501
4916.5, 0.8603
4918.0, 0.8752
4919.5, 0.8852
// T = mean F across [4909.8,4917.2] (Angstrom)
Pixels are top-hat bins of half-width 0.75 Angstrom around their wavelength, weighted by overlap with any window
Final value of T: 0.858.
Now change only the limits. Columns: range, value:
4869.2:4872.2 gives 0.831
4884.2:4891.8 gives 0.786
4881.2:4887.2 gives 0.826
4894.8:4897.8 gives 0.819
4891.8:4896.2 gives 0.806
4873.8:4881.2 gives 0.831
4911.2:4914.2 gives 0.854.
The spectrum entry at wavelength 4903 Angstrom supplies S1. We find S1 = 0.8695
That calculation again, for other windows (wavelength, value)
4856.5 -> 0.8018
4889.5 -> 0.7715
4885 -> 0.8125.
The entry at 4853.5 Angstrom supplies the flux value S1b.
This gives 0.7623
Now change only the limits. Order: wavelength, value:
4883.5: 0.8403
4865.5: 0.8216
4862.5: 0.7993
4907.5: 0.8916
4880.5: 0.8667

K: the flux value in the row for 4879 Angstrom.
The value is 0.8531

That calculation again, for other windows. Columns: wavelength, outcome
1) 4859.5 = 0.8037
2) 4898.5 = 0.8278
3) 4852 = 0.7375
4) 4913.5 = 0.8498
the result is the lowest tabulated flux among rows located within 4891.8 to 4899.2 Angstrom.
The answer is 0.7947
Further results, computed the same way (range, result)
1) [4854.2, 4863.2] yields 0.7858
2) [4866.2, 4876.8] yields 0.799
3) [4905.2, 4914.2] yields 0.8498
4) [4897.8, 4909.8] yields 0.8278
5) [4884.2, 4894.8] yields 0.7715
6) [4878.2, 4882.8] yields 0.8531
